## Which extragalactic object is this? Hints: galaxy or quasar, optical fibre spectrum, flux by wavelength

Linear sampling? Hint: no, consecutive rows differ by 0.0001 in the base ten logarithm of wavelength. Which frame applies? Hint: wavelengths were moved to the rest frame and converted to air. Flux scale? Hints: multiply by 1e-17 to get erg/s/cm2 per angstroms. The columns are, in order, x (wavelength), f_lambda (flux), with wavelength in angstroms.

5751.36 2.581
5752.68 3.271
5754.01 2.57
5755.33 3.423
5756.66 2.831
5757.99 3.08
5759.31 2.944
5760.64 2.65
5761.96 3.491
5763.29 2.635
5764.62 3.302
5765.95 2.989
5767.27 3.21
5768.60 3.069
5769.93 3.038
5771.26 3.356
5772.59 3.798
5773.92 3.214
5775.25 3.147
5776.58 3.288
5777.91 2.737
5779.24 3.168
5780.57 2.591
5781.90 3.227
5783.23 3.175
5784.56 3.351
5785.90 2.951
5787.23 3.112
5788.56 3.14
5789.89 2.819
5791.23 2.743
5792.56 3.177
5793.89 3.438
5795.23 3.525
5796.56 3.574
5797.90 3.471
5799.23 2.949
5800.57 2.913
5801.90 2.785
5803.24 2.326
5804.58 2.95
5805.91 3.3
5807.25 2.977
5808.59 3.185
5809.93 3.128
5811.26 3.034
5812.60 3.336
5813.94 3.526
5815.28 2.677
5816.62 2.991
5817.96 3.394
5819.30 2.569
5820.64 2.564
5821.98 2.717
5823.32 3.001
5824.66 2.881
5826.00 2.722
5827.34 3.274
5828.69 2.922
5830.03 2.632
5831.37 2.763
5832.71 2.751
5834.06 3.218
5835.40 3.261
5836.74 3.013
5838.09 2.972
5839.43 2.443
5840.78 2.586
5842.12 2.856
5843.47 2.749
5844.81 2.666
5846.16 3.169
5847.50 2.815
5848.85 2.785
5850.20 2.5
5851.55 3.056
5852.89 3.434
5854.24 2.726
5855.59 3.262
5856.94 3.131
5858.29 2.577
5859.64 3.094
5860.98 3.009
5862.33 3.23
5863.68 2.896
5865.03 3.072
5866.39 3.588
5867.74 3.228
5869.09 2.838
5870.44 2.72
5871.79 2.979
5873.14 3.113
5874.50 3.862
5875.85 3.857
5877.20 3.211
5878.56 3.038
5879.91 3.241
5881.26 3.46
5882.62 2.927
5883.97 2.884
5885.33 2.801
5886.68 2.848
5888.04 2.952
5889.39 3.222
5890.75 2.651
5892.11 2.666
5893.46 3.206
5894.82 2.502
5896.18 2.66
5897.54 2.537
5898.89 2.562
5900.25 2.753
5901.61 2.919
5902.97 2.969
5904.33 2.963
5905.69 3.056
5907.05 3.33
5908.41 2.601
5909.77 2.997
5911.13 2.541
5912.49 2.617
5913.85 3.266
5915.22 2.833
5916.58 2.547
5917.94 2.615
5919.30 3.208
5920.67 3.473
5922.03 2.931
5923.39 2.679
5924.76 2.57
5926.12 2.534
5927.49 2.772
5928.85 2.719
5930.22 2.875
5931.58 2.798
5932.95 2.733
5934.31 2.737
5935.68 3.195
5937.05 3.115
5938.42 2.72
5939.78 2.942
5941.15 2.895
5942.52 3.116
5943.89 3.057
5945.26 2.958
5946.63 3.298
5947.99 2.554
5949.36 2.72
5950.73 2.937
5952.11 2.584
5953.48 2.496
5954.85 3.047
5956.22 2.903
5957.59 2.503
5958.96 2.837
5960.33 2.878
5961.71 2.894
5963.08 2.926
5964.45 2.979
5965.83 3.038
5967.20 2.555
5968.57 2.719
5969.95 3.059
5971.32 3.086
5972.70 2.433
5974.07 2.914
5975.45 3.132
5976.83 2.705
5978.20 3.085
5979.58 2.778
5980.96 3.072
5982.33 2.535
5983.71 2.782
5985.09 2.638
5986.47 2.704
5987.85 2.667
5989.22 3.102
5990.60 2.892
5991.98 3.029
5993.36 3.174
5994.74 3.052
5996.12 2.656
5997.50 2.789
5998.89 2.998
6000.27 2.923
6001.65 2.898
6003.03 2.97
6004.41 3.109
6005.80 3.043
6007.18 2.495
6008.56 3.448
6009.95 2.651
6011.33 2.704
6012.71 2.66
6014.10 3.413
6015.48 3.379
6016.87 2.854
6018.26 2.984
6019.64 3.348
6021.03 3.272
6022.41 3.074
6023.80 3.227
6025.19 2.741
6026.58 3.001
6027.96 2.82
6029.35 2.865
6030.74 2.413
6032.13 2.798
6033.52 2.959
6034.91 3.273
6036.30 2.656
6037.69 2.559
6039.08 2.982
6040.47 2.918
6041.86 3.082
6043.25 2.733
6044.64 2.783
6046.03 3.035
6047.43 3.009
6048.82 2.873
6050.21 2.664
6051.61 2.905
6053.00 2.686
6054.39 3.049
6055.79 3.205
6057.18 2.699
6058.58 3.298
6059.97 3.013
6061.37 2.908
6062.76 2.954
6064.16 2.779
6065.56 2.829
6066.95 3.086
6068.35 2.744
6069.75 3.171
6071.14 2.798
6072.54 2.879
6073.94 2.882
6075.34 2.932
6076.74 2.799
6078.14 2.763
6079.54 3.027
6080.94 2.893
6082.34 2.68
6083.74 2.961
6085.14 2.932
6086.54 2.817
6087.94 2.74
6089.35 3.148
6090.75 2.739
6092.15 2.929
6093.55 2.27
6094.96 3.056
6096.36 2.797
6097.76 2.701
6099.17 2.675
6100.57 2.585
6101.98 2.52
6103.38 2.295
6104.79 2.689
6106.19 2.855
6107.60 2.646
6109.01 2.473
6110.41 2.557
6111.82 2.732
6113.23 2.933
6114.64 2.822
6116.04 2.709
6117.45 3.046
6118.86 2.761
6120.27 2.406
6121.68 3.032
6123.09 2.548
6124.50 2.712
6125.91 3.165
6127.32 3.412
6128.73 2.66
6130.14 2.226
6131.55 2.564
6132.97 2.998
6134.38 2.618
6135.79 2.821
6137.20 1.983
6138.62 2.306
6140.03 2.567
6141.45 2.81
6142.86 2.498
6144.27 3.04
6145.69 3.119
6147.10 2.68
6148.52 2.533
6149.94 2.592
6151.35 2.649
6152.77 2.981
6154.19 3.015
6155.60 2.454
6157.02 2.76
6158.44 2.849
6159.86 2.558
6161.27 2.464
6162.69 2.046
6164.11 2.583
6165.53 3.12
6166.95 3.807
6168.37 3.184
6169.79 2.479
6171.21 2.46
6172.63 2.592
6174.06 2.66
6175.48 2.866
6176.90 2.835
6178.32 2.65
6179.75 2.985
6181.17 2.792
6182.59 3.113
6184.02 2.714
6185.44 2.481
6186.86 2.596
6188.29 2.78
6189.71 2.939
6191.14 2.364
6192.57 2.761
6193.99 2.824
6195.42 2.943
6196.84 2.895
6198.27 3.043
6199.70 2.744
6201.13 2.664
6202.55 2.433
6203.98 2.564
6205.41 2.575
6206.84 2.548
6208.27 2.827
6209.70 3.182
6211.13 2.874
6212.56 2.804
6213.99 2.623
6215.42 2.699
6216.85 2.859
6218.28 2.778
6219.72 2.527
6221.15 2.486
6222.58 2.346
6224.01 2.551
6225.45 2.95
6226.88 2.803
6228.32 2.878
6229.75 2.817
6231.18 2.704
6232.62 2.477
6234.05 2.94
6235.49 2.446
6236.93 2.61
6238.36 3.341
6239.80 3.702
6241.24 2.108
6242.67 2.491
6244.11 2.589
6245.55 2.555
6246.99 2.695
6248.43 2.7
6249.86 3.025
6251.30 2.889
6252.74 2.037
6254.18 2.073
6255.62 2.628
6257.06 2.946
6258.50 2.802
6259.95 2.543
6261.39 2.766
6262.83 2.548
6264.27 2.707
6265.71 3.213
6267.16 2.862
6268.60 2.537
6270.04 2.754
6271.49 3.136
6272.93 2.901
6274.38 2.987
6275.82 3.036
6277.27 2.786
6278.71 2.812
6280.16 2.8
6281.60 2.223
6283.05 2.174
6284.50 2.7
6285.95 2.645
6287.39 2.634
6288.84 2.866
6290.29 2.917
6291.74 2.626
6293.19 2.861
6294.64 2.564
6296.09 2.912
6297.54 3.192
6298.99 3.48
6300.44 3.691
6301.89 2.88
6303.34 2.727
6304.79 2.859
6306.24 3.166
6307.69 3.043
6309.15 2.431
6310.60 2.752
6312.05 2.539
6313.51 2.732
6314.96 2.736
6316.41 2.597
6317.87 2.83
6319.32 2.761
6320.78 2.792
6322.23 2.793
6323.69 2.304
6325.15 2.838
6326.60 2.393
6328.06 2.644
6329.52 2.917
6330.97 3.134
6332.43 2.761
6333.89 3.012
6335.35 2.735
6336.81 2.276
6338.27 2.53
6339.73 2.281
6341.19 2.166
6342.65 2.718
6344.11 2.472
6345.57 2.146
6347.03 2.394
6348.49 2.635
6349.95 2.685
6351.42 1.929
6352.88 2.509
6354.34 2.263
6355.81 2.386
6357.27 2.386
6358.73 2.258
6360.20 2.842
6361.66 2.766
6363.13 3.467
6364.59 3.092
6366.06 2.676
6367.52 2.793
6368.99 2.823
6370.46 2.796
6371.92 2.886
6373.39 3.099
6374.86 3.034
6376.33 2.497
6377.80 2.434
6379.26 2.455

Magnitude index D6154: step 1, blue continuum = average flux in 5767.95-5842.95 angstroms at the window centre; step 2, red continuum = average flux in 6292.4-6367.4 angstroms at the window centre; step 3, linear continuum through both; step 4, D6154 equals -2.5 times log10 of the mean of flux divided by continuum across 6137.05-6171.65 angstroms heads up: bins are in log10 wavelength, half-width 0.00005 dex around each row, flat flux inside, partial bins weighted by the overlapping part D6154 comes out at 0.04 mag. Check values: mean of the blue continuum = 3.03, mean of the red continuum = 2.71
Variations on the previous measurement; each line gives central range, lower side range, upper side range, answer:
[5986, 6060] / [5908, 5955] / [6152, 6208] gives -0.048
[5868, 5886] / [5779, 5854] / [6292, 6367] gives -0.071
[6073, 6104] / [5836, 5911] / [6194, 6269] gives 0.014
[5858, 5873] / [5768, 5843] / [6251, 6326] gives -0.014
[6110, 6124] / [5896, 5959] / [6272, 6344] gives 0.017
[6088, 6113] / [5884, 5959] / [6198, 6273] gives 0.033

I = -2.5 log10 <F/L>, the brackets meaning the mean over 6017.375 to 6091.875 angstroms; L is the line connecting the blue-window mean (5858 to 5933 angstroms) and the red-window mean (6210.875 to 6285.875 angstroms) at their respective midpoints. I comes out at -0.03 mag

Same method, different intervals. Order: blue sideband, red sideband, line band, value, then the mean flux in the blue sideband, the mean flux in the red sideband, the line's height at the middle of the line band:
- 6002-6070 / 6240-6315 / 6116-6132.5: 0.04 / 2.94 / 2.76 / 2.87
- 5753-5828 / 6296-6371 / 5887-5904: 0.07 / 3.06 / 2.71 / 2.99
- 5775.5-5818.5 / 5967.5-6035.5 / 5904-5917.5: 0.05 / 3.09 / 2.92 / 3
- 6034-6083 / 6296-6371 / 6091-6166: 0.06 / 2.9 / 2.71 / 2.85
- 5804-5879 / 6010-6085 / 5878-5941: 0.04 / 3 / 2.92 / 2.98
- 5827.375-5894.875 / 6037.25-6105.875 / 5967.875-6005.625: 0.01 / 2.99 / 2.85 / 2.91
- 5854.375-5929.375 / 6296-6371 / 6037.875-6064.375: -0.02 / 2.96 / 2.71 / 2.87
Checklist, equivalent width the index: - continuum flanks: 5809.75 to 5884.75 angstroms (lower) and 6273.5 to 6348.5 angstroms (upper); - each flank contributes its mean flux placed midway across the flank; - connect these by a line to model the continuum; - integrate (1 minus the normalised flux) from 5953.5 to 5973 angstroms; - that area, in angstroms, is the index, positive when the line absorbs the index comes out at 0.6 angstroms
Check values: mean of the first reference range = 3.01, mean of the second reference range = 2.73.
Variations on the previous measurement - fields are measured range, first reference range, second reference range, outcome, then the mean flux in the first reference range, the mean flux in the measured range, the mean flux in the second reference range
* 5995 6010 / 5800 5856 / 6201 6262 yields -0.5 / 2.92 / 2.92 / 2.69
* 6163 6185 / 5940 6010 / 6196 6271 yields -0.7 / 2.88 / 2.84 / 2.72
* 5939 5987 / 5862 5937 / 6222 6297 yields 0.9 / 2.94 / 2.85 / 2.72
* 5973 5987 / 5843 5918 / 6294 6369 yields 0.4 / 2.96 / 2.82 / 2.7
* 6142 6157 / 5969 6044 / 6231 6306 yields 0.4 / 2.92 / 2.76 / 2.77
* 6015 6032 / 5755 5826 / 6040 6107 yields -0.6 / 3.07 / 2.99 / 2.85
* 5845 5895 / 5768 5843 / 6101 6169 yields -1.2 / 3.03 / 3.04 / 2.72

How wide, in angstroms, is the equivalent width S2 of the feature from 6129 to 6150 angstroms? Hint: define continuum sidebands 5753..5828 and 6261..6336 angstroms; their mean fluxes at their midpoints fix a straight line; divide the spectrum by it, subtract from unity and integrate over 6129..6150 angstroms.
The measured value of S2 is 1.9 angstroms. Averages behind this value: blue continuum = 3.06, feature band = 2.62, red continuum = 2.8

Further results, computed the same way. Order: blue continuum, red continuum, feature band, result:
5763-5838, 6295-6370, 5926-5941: 0.6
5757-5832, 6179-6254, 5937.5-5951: 0.1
